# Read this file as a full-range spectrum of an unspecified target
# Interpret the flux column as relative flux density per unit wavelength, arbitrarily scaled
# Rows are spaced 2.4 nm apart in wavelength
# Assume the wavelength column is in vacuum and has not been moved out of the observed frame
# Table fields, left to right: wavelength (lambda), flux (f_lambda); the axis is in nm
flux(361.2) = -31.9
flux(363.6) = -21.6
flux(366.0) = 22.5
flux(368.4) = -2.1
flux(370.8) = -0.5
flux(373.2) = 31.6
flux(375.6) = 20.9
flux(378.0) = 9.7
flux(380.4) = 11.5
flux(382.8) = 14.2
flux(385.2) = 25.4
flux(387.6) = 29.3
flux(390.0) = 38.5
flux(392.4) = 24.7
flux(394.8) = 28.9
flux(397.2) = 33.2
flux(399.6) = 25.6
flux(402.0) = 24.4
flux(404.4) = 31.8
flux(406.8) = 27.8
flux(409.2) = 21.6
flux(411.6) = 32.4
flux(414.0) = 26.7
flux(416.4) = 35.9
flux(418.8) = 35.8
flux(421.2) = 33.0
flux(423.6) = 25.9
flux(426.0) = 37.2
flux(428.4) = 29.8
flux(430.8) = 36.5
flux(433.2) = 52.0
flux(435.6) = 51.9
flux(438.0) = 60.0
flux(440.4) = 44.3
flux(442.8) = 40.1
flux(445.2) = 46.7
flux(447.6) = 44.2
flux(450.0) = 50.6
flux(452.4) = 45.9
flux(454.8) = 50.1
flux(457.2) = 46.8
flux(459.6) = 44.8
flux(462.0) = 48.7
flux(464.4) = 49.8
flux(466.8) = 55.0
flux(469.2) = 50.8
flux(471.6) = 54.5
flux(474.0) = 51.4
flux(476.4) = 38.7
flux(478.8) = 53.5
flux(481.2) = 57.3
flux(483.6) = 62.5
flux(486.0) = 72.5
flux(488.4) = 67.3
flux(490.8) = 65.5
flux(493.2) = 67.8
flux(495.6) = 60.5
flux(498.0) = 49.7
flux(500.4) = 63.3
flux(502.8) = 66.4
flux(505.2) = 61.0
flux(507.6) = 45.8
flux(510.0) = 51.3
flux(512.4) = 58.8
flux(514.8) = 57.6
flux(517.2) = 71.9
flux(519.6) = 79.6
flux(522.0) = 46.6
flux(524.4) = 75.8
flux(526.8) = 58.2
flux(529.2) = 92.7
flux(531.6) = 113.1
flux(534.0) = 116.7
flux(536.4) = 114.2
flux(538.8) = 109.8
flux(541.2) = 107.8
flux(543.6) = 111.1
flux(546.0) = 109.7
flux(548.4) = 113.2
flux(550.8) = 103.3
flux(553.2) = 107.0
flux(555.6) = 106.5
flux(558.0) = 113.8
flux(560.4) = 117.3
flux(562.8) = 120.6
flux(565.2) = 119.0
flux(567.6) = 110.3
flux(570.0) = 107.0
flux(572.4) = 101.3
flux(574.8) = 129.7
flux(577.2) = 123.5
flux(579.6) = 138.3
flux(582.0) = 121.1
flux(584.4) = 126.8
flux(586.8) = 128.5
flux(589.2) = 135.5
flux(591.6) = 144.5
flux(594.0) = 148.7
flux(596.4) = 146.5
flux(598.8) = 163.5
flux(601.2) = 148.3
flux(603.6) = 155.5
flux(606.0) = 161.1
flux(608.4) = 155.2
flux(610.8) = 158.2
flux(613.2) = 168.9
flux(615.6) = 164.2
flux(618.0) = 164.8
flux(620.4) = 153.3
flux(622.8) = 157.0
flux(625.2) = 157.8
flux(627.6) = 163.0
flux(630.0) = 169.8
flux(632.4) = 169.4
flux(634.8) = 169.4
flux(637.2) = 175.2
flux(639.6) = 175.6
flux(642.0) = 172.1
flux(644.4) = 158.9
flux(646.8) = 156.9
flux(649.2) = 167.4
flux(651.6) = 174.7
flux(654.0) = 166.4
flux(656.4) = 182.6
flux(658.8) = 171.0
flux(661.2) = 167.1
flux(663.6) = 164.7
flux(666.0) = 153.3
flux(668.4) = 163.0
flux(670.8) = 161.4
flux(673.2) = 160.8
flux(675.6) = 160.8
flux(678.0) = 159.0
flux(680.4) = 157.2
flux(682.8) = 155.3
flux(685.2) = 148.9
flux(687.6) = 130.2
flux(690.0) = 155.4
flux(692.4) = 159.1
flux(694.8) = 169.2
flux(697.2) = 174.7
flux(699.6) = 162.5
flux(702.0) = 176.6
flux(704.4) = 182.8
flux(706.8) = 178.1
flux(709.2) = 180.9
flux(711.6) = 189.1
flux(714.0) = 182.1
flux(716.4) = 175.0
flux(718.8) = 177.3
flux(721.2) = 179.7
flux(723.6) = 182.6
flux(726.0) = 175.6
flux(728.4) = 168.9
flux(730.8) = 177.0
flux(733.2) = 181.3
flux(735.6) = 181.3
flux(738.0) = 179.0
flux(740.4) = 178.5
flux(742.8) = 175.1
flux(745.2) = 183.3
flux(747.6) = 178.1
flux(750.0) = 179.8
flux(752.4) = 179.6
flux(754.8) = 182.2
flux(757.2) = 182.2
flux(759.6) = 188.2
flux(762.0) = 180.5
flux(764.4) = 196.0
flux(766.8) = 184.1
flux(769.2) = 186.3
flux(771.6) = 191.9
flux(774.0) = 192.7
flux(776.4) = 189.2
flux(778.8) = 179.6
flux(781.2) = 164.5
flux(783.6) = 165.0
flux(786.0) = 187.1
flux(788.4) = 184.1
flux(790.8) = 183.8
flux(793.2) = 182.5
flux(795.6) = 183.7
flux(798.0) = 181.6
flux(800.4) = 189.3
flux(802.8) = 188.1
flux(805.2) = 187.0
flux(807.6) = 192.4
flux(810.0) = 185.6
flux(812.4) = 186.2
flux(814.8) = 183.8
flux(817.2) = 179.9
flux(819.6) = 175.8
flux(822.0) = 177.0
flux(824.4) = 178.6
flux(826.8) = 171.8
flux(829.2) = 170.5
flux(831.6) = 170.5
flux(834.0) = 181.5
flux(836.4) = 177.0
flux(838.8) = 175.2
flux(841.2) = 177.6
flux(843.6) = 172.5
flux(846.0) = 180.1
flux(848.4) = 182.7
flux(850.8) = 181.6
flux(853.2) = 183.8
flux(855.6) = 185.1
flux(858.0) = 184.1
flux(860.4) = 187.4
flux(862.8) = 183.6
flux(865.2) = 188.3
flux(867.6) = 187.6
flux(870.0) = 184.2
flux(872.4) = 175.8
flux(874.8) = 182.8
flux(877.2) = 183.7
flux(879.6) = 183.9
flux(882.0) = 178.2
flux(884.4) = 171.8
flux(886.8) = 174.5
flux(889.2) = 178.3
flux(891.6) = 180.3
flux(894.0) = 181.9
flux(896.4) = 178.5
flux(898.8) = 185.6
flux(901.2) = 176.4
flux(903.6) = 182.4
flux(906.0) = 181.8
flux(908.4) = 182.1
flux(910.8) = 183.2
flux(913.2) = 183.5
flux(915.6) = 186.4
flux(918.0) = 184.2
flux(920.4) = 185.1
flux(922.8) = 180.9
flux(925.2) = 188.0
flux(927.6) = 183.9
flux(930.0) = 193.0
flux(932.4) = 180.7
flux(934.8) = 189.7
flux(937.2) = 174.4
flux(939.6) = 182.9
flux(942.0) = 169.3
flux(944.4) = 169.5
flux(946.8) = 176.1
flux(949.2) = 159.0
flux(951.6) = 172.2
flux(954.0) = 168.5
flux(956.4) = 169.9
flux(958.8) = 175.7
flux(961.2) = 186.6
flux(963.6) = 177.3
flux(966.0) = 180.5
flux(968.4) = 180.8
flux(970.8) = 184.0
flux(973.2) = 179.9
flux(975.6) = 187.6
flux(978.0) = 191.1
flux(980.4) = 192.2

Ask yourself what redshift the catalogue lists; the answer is 0.33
